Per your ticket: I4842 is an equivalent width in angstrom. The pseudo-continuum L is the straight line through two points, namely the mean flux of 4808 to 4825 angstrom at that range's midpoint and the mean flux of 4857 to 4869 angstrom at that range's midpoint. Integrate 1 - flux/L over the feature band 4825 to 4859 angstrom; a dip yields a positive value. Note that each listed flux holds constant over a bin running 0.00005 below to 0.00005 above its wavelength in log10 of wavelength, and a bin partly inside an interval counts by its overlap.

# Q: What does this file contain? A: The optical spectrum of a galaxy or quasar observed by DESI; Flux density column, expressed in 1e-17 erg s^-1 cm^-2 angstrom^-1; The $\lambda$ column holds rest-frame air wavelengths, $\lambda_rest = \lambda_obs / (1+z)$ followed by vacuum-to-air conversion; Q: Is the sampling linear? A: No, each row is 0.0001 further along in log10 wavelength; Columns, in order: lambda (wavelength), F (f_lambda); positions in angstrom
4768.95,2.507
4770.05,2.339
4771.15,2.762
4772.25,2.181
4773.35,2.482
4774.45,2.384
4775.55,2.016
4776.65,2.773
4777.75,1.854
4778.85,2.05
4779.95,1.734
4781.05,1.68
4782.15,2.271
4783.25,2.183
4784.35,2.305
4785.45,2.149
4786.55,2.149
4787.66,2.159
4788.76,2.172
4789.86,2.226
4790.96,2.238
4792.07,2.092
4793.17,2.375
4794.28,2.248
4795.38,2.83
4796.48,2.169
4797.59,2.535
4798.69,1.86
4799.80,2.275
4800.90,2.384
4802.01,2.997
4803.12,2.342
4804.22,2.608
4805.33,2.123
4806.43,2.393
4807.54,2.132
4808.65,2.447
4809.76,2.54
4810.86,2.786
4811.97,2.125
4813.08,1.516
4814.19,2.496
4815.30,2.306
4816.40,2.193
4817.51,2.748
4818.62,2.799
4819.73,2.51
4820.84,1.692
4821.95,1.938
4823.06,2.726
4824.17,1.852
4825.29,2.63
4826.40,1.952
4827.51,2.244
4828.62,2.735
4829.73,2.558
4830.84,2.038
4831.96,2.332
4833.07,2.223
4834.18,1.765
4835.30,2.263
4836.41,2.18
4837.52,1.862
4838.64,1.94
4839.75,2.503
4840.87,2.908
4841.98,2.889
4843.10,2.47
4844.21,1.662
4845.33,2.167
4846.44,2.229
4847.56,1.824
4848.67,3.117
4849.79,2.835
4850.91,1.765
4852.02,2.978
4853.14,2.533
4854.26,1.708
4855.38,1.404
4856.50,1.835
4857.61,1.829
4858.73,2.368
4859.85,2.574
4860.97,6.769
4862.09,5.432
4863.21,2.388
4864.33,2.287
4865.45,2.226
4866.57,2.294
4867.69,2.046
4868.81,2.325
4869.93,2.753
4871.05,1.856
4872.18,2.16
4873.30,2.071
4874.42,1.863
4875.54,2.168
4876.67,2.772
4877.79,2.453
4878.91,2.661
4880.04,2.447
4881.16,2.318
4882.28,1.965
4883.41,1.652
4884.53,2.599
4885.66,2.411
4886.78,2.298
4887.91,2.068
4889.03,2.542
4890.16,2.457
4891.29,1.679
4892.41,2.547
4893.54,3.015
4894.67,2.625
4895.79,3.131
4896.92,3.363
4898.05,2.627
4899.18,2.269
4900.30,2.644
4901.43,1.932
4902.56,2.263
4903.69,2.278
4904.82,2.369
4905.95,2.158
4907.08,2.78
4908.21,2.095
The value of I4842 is 5.3 angstrom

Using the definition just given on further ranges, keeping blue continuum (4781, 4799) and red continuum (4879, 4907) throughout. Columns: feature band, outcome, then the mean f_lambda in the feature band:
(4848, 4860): 0.5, 2.25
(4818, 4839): 0.7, 2.23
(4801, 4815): -0.7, 2.37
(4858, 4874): -3.0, 2.8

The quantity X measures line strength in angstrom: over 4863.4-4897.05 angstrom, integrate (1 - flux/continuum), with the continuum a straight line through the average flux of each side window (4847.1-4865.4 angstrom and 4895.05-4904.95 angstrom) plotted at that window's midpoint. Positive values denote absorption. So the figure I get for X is 3.44 angstrom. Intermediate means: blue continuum 2.72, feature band 2.36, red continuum 2.55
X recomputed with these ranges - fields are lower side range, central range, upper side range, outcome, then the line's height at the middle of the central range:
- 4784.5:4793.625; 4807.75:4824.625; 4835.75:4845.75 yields -0.49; 2.25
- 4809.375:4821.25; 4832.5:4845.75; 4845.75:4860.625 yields 0.44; 2.31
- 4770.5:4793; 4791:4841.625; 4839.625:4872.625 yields 0.79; 2.36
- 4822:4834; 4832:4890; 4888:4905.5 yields -0.27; 2.39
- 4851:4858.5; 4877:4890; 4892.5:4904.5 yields 0.48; 2.41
